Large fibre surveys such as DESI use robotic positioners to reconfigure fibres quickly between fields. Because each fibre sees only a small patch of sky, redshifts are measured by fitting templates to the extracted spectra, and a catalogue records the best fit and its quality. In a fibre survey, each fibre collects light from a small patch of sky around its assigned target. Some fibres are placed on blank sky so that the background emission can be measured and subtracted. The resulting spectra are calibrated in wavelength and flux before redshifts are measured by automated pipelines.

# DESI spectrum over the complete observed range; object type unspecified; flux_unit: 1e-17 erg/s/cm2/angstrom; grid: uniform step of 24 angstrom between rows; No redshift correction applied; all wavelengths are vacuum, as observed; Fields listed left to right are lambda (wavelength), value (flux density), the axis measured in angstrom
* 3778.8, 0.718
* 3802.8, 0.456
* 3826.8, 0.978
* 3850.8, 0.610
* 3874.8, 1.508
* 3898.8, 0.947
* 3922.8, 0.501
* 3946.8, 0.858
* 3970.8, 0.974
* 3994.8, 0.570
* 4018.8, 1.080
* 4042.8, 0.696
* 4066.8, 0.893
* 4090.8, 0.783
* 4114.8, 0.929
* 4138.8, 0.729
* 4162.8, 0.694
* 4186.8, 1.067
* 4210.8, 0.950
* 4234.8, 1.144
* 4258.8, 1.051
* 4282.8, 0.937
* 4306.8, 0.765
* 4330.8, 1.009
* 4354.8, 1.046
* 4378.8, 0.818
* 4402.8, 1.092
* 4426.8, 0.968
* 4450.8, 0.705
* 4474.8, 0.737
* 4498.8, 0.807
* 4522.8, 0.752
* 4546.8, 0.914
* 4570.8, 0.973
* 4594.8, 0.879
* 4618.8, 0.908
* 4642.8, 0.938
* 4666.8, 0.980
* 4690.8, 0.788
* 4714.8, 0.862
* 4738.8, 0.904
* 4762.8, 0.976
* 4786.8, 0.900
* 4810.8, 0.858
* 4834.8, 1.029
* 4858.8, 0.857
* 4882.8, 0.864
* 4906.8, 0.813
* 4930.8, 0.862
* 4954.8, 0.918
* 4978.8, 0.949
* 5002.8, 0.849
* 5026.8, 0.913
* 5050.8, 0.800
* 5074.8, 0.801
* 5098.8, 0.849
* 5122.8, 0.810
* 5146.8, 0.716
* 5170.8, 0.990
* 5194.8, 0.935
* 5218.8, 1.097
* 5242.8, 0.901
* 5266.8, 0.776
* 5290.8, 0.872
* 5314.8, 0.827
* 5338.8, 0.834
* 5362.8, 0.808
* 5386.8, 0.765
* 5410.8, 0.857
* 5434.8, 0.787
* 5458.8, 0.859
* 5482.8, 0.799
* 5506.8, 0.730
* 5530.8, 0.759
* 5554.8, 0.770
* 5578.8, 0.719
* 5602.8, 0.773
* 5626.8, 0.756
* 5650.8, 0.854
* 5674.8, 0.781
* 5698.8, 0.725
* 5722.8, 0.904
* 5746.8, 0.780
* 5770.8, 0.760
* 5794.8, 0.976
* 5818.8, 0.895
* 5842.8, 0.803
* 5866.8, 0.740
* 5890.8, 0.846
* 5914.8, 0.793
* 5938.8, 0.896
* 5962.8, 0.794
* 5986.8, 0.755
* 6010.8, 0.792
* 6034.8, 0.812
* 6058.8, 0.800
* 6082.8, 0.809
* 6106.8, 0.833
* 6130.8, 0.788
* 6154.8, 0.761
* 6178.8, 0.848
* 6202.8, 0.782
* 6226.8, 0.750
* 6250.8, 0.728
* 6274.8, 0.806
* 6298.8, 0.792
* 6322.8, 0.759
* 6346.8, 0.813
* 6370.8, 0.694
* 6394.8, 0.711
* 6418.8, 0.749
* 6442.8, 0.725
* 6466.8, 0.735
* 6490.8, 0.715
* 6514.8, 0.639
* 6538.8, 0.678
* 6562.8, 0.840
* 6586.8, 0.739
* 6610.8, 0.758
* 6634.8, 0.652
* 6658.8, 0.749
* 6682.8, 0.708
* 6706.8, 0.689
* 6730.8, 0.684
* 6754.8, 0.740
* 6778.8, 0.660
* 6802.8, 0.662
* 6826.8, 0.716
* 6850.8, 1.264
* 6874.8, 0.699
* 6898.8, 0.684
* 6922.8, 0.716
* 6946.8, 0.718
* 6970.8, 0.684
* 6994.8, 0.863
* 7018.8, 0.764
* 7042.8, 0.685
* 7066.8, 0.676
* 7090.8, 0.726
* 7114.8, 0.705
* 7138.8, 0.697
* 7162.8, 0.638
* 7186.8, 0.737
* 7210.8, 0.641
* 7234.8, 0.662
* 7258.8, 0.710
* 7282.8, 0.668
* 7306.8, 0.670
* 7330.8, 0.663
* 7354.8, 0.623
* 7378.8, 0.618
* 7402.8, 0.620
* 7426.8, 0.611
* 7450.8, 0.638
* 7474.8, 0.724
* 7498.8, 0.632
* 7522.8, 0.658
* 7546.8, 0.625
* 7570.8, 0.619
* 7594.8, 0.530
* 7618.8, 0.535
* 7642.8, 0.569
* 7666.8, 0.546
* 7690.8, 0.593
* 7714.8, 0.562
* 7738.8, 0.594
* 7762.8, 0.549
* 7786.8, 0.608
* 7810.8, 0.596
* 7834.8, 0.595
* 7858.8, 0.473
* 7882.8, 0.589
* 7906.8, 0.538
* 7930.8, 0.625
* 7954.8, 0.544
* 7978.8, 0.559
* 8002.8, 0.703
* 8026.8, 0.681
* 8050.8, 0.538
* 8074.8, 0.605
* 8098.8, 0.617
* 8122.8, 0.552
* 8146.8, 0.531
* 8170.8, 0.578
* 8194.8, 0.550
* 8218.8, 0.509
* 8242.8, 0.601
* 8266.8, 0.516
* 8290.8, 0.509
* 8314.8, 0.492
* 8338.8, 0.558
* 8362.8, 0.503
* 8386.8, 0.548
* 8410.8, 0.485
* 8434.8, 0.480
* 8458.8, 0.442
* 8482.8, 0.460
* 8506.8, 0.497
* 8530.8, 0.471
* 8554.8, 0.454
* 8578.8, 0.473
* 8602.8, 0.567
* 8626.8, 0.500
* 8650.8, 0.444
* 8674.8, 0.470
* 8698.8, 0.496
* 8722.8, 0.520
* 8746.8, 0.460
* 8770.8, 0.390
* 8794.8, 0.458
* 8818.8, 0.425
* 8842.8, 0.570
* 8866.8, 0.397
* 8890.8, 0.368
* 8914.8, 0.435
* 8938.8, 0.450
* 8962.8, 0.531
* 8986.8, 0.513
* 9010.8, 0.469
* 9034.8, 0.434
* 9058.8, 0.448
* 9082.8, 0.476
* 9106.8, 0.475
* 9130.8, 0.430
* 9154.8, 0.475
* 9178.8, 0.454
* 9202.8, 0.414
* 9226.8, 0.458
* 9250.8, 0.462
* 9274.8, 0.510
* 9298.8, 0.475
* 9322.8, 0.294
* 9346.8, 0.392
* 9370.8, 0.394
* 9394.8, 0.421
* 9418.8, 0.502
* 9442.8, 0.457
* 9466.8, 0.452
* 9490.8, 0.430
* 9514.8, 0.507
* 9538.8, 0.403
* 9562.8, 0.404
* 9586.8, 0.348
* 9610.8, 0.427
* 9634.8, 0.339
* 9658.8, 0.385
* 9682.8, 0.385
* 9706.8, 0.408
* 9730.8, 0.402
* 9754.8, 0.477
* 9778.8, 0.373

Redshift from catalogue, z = 0.042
